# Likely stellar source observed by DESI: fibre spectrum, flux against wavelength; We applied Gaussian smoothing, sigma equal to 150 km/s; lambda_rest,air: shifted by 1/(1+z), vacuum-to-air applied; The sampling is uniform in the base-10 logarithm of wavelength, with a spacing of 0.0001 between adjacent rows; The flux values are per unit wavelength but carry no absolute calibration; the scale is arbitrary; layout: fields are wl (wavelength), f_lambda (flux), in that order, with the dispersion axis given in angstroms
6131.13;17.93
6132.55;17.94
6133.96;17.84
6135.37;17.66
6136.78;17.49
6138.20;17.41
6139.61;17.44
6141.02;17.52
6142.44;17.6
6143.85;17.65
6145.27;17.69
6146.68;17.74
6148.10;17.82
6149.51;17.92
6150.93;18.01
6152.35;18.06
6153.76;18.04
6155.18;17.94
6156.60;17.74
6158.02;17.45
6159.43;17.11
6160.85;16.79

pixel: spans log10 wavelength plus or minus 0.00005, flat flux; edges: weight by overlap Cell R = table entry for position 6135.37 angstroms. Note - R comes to 17.66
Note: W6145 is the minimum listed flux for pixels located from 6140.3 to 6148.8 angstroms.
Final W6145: 17.52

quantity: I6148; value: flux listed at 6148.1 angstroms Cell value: 17.82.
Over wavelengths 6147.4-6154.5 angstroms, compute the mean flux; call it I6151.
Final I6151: 18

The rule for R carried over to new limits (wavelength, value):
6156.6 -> 17.74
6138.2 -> 17.41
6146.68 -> 17.74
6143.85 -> 17.65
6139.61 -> 17.44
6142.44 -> 17.6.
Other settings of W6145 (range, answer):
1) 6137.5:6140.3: 17.41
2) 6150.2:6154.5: 18.01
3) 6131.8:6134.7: 17.84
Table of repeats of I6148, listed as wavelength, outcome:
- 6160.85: 16.79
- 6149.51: 17.92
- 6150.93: 18.01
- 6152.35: 18.06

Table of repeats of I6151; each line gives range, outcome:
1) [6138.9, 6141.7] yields 17.5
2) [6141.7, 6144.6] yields 17.6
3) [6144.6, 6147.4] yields 17.7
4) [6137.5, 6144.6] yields 17.5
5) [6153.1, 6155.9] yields 18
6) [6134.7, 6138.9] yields 17.5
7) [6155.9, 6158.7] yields 17.6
